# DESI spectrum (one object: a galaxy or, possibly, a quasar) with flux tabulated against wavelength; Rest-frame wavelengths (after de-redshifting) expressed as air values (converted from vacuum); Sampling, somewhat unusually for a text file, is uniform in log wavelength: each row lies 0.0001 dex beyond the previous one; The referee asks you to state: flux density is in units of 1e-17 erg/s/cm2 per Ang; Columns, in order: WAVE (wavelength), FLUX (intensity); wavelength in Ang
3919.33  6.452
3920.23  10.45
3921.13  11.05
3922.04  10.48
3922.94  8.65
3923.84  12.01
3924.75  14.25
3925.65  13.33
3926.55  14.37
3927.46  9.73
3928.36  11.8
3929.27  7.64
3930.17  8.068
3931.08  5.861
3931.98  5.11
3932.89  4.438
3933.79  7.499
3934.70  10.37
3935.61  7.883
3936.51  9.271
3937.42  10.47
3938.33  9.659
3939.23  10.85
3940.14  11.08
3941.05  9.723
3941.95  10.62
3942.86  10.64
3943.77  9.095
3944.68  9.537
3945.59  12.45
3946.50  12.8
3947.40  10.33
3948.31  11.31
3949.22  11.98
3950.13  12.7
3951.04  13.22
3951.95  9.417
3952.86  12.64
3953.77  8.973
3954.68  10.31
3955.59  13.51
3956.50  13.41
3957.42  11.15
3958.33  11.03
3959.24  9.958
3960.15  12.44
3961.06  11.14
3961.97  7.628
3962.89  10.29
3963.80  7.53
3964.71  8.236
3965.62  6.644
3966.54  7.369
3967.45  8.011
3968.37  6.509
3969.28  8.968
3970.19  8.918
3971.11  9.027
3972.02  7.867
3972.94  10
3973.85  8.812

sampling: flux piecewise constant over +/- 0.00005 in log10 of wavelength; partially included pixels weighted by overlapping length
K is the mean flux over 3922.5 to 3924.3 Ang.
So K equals 10.3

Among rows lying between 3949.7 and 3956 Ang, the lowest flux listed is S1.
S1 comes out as 8.973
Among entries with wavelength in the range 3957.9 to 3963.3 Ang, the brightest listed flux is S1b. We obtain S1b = 12.44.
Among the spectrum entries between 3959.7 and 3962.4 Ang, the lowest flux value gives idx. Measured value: 7.628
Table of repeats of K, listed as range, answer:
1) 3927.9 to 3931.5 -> 8.37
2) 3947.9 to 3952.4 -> 11.7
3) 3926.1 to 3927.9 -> 12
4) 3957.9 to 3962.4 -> 10.5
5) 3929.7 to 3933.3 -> 5.9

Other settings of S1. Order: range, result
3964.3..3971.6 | 6.509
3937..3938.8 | 9.659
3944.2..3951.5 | 9.537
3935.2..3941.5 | 7.883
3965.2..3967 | 6.644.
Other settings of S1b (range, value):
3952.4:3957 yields 13.51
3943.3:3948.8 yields 12.8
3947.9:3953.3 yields 13.22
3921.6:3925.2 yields 14.25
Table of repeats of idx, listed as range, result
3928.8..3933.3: 4.438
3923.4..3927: 12.01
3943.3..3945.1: 9.095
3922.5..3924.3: 8.65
